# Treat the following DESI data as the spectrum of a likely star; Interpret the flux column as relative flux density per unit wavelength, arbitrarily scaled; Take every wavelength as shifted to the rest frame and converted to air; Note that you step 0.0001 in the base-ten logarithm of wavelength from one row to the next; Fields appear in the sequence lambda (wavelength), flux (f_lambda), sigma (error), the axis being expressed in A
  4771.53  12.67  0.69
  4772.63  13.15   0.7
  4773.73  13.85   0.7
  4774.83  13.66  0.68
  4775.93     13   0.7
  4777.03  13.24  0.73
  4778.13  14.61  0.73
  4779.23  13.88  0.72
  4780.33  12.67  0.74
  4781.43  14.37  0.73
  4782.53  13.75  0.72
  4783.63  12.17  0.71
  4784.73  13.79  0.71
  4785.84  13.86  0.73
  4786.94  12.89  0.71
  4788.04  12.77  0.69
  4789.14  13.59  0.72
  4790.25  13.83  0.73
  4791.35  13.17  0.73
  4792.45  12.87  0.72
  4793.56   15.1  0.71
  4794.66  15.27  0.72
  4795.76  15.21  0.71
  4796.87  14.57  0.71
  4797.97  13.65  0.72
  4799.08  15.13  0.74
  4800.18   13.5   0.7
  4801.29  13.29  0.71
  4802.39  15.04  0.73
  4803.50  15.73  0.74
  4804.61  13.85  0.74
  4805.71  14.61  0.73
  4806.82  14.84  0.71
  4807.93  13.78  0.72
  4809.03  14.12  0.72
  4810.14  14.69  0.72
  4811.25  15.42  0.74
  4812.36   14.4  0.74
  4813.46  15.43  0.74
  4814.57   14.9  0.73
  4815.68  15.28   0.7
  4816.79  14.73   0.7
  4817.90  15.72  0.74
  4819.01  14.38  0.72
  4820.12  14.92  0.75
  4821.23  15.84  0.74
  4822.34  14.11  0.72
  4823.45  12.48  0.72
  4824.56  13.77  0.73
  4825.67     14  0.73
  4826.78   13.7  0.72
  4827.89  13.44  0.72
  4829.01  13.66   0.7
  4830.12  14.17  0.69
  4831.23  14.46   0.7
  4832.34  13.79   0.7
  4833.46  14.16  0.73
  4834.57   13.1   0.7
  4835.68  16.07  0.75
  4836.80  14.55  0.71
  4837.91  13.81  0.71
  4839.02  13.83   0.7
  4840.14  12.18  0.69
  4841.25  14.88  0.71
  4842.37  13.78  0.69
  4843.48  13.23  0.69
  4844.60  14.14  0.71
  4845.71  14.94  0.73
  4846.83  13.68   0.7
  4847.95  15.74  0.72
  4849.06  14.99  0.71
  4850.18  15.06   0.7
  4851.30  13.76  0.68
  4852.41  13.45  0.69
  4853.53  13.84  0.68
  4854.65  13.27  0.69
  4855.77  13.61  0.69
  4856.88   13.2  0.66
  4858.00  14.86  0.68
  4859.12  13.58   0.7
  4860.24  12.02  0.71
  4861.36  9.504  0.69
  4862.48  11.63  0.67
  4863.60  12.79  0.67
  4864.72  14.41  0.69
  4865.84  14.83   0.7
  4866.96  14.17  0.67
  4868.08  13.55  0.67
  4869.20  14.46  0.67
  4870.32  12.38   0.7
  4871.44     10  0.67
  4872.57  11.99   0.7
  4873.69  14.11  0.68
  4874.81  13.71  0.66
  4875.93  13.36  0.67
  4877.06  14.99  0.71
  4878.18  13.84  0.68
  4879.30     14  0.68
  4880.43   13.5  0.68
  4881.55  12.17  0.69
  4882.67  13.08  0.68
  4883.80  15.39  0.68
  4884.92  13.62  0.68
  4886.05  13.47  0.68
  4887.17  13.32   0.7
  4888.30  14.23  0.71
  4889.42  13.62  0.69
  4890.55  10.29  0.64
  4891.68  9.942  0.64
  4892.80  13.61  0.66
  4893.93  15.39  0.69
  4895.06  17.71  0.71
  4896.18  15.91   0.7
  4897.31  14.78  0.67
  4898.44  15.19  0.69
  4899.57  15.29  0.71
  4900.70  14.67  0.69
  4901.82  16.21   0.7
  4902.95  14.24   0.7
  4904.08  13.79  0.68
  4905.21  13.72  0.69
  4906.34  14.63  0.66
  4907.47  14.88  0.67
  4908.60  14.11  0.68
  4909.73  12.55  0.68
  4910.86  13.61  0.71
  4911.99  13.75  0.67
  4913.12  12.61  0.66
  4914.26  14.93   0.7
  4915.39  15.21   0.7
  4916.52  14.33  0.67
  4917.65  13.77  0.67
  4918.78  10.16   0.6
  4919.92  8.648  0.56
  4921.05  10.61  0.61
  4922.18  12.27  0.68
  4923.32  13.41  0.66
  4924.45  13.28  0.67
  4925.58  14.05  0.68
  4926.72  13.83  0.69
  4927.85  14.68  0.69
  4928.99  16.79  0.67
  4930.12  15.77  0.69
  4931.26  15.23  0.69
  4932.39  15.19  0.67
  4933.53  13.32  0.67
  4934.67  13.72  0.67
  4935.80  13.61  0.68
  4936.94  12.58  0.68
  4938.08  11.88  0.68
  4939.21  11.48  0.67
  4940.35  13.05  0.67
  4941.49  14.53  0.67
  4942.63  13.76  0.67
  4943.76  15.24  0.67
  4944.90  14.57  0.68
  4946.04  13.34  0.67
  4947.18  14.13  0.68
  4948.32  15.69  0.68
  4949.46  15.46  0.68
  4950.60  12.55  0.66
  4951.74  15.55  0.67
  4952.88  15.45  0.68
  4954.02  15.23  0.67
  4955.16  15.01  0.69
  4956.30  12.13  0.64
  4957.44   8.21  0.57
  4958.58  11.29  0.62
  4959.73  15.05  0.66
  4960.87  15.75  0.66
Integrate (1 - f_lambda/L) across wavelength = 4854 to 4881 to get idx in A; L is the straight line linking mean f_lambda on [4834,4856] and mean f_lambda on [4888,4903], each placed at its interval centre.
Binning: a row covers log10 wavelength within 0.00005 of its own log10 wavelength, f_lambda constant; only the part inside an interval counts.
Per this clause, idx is 1.9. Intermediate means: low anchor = 14.1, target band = 13.2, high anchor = 14.4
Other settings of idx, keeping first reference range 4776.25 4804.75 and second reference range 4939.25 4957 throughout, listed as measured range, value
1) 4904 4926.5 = 1.53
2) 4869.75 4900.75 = 0.94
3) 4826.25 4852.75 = -0.19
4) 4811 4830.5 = -0.67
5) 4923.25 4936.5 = -0.20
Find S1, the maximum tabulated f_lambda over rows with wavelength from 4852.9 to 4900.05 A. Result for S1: 17.71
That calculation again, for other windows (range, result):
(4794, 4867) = 16.07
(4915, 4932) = 16.79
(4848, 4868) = 15.06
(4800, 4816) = 15.73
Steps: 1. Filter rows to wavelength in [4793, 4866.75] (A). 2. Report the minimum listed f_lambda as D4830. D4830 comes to 9.504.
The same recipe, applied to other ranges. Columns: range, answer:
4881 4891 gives 10.29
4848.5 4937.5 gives 8.648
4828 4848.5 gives 12.18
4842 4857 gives 13.2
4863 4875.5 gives 10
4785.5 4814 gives 12.77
